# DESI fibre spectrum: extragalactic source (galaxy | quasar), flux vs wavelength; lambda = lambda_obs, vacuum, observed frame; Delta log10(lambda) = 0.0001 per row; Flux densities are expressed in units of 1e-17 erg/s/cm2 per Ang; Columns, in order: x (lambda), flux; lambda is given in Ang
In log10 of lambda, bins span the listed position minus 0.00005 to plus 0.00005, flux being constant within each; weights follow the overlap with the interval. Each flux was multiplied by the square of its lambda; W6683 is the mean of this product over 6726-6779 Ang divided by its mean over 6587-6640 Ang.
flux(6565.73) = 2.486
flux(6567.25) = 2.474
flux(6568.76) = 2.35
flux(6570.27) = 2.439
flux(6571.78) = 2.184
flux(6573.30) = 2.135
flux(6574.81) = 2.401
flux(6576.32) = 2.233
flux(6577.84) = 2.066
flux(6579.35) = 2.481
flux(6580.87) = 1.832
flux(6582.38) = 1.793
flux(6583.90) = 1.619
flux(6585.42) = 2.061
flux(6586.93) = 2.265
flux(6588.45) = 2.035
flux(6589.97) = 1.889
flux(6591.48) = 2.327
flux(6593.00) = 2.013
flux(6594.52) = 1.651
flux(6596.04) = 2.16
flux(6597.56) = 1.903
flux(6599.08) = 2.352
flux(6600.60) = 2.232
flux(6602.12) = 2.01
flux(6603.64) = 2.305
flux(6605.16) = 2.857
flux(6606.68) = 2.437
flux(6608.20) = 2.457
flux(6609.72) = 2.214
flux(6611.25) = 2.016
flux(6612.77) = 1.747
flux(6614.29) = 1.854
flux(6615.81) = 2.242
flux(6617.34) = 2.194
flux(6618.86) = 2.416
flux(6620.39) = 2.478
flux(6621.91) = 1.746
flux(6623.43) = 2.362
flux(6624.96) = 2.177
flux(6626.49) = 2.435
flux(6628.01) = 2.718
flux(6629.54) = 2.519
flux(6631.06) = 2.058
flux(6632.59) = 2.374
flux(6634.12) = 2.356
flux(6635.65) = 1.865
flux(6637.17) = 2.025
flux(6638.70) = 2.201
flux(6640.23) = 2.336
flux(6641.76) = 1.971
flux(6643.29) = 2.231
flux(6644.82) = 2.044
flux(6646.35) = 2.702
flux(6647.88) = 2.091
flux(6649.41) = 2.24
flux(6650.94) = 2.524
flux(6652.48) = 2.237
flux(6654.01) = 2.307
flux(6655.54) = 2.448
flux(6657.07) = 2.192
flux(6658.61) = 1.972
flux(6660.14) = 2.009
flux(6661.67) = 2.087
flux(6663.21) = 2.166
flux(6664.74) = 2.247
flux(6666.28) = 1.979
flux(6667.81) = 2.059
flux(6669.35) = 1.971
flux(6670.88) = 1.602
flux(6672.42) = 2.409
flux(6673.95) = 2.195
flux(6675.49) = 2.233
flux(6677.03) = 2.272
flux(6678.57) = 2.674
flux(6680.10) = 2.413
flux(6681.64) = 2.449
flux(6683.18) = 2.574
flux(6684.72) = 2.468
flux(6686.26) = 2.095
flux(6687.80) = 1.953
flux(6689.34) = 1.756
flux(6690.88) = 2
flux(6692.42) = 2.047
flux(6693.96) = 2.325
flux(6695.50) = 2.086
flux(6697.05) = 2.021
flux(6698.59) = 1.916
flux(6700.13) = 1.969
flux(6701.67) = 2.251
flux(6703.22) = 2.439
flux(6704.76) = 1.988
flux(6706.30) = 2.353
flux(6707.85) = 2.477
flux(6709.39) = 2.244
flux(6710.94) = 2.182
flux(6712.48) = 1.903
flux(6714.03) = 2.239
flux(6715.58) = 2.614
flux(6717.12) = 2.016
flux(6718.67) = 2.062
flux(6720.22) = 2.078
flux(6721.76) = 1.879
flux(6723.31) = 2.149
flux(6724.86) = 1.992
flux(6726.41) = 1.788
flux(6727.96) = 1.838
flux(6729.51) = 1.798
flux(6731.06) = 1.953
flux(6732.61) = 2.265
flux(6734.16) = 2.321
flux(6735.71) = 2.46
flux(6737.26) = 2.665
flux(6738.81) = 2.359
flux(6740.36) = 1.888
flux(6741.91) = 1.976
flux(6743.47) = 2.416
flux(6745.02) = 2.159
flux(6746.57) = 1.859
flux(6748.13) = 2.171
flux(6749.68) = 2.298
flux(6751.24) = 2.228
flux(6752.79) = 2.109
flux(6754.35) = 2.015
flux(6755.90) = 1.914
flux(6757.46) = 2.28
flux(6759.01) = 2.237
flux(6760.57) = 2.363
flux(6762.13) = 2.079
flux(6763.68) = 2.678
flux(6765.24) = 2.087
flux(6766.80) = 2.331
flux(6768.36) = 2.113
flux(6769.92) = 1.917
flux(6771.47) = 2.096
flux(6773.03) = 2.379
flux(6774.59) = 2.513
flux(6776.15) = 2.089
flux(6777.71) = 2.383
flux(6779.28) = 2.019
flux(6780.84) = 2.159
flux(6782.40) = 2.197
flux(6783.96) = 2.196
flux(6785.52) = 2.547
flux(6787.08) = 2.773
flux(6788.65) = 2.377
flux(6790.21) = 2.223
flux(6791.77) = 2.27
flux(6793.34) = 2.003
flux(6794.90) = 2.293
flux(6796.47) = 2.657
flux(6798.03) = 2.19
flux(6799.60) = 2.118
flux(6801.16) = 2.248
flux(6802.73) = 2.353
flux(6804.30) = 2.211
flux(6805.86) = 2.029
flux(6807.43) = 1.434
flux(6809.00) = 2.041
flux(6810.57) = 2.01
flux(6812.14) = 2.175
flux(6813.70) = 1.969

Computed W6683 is 1.0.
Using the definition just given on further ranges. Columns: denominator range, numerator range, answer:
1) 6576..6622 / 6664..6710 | 1.05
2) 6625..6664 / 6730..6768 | 1.02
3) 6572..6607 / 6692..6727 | 1.04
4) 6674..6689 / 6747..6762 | 0.95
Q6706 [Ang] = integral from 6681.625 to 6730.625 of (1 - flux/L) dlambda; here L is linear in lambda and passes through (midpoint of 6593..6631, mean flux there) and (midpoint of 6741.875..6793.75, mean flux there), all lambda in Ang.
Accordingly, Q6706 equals 2.3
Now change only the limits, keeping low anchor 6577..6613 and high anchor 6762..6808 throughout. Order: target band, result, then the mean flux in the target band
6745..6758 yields 0.63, 2.11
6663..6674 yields 0.50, 2.07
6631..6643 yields -0.07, 2.16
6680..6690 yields -0.29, 2.24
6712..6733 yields 1.53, 2.04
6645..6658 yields -1.03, 2.32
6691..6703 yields 0.46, 2.1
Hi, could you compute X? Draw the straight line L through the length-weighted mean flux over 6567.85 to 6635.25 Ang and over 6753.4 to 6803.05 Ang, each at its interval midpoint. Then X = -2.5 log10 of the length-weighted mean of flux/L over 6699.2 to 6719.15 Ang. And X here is 0.01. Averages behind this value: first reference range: 2.19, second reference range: 2.25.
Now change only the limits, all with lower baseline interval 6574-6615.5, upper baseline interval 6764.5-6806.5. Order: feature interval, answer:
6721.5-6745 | 0.05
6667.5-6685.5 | -0.05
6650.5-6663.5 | -0.02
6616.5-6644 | -0.05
